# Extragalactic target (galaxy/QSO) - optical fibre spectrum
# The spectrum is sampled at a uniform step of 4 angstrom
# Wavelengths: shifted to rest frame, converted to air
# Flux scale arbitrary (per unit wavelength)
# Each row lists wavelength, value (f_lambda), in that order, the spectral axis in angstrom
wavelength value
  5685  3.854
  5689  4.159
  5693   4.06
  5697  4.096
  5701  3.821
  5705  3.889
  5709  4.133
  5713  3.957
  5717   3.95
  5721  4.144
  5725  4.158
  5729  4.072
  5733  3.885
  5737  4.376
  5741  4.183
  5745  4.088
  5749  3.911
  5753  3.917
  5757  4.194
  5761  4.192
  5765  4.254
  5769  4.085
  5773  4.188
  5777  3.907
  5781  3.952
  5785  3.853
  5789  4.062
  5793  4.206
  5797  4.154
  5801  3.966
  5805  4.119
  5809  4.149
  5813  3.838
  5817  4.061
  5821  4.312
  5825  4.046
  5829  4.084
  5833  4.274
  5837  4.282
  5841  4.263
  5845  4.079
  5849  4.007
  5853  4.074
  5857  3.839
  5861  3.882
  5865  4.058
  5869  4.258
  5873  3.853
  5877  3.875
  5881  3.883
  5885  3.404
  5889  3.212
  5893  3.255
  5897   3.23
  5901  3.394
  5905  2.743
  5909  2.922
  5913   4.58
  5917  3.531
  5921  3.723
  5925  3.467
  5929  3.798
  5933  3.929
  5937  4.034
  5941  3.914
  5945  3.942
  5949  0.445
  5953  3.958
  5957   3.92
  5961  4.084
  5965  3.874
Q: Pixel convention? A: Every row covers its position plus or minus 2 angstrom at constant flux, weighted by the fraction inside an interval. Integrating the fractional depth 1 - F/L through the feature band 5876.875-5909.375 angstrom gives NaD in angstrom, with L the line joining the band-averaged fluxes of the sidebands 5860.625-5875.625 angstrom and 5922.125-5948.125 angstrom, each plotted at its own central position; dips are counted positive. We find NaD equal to 4.9 angstrom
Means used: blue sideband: 4.02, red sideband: 3.7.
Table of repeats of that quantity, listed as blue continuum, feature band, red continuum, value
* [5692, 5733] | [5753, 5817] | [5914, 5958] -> -3.5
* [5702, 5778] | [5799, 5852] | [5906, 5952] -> -4.3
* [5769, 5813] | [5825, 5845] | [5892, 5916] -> -2.2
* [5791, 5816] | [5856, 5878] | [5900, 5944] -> -0.7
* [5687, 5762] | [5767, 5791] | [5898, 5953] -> -0.7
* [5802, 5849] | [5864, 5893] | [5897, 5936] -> 0.4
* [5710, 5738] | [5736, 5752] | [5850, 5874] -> -0.2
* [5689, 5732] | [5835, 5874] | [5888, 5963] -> -4.3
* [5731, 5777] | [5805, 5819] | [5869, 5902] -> -0.6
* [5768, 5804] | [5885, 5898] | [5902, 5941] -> 1.7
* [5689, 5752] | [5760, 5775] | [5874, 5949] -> -1.0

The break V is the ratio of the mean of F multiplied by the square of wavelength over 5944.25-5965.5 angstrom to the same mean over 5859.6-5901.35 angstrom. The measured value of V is 0.9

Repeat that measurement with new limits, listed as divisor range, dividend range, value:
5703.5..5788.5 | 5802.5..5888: 1.02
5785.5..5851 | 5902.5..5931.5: 0.89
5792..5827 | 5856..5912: 0.89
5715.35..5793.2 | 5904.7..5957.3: 0.91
